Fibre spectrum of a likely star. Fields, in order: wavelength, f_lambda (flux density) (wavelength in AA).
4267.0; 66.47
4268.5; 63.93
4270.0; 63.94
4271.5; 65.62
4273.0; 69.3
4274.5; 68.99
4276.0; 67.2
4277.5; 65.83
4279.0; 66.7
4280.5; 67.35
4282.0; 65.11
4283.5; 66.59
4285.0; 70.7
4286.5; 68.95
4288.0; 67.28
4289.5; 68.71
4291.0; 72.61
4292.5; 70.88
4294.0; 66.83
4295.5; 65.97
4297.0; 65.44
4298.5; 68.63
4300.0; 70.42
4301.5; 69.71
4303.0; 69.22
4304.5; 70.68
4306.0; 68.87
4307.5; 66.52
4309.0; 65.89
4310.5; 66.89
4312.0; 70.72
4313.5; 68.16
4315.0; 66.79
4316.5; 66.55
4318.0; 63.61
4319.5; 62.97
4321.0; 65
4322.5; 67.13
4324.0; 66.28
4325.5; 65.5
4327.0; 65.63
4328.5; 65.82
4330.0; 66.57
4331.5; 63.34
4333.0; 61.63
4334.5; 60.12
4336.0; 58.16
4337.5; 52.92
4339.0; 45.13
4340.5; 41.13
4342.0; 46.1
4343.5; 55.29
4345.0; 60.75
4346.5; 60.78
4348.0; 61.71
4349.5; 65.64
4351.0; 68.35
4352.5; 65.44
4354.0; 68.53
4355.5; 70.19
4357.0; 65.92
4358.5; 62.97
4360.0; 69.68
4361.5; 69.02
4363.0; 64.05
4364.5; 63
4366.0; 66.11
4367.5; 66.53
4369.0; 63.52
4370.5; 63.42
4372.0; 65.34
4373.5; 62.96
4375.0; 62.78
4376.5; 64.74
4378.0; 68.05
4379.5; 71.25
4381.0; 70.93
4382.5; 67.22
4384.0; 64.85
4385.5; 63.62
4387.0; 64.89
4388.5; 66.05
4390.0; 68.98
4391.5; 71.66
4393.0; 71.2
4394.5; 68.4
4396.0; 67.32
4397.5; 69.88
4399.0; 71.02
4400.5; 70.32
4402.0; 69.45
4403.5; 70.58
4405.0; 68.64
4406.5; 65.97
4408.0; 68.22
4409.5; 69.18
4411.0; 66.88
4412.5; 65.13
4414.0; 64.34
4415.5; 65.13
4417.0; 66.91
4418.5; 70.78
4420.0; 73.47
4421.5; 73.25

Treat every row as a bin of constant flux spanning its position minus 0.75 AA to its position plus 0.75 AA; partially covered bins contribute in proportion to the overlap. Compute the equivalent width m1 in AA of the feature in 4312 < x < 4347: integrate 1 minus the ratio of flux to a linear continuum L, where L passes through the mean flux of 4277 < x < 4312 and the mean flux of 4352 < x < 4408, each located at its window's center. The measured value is 3.6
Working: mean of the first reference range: 68.2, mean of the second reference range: 67.2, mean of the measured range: 60.9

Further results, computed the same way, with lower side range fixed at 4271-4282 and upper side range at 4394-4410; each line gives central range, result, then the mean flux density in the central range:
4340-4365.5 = 2.16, 62.5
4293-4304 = -0.11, 68.2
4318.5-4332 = 0.50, 65.4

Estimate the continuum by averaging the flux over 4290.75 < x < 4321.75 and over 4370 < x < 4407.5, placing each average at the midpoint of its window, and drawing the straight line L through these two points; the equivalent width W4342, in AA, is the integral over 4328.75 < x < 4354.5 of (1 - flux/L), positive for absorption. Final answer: 3.30 AA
